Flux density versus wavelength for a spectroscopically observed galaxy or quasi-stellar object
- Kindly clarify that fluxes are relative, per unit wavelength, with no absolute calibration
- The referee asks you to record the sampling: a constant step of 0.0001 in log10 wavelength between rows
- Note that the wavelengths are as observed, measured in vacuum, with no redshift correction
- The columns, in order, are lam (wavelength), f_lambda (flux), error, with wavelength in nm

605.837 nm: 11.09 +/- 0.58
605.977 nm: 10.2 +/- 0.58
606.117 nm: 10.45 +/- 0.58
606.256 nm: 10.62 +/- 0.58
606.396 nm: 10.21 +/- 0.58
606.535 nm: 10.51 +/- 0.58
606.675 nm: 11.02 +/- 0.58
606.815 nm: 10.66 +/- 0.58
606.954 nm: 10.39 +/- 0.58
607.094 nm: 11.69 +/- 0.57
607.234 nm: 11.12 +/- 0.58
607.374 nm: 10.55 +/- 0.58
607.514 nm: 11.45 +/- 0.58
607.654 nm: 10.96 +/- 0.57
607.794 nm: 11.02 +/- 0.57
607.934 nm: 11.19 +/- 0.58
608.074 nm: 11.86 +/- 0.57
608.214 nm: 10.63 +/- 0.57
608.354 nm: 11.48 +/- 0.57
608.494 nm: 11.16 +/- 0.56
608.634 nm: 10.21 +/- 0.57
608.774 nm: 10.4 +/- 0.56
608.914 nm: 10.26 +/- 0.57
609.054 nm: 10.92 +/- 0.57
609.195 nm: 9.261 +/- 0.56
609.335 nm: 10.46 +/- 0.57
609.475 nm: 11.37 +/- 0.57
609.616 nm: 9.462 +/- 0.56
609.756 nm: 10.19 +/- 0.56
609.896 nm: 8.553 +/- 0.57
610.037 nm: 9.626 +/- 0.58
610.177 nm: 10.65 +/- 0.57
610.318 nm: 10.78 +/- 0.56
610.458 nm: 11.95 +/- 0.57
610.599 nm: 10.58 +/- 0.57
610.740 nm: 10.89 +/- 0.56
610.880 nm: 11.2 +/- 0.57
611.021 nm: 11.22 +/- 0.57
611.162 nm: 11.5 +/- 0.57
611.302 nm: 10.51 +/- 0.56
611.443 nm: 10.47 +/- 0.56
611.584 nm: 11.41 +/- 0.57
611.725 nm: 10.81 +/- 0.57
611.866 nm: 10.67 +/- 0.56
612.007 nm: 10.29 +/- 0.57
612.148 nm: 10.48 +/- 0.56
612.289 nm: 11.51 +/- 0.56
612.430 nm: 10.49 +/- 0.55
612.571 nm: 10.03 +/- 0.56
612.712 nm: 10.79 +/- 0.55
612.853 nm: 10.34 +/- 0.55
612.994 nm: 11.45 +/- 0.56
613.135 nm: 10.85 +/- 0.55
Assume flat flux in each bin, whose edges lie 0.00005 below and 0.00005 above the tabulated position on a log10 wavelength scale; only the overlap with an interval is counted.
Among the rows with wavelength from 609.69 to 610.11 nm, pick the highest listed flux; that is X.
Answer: 10.19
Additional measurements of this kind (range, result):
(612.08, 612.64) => 11.51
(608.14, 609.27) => 11.48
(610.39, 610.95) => 11.95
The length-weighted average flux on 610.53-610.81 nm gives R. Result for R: 10.7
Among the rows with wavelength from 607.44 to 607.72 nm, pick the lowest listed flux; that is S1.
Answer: 10.96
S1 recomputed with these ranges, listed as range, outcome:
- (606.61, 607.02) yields 10.39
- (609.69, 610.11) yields 8.553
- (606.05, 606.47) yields 10.21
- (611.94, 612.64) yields 10.03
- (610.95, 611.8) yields 10.47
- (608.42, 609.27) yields 9.261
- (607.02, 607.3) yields 11.12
